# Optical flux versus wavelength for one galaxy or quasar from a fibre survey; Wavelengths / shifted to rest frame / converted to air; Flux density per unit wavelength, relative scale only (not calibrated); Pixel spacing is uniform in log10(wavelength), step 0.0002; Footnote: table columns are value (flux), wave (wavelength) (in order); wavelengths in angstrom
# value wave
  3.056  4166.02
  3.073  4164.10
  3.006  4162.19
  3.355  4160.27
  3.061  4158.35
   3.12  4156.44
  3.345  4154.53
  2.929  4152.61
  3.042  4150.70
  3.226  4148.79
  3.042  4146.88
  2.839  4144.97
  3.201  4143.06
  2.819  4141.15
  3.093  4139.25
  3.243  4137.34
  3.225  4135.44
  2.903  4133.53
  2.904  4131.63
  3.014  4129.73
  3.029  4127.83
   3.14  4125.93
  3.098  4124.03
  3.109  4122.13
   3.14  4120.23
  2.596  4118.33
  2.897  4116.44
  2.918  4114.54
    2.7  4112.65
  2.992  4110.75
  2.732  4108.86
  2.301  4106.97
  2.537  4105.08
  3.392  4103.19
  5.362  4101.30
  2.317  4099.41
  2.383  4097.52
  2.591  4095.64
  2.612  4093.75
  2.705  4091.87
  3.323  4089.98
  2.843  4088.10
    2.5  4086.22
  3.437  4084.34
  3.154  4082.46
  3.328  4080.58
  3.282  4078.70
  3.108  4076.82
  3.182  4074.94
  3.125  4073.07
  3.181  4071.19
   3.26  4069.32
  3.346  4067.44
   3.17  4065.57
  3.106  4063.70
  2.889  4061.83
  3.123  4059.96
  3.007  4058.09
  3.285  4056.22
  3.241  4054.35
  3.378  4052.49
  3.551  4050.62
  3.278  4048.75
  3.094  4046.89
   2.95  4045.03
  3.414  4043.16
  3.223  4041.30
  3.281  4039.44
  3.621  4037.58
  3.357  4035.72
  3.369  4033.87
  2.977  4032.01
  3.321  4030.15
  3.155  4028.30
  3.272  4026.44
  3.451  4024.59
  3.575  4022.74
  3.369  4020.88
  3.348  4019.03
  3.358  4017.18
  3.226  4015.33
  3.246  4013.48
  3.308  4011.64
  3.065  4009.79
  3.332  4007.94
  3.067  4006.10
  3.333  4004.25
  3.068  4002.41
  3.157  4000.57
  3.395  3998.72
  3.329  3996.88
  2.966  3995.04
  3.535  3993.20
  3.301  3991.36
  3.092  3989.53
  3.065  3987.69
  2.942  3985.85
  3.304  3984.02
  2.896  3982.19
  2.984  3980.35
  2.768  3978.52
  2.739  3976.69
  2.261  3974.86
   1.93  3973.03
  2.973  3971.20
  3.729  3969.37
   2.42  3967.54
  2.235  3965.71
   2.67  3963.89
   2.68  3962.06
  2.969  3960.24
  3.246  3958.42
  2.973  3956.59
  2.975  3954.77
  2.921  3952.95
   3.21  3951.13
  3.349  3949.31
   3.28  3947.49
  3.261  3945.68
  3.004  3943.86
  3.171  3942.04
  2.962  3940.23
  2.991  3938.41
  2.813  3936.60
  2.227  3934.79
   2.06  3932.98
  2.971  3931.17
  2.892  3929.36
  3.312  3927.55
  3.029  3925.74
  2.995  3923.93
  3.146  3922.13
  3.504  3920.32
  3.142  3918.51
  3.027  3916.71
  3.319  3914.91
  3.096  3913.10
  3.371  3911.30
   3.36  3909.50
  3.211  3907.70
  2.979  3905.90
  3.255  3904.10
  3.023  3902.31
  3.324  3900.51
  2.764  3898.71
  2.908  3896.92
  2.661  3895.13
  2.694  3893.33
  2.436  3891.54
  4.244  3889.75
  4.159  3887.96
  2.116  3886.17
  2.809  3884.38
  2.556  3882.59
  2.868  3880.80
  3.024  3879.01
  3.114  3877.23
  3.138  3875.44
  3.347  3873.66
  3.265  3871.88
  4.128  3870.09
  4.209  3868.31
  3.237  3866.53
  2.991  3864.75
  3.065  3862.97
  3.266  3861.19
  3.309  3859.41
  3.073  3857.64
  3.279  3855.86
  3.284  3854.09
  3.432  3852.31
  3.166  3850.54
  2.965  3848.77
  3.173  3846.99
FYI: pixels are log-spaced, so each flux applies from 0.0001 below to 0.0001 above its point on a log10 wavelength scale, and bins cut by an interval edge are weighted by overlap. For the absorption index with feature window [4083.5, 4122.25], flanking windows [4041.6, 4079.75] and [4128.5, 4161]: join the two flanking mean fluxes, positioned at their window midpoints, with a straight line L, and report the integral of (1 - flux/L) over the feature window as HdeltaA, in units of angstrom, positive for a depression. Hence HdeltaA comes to 2.7 angstrom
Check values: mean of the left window 3.2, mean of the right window 3.08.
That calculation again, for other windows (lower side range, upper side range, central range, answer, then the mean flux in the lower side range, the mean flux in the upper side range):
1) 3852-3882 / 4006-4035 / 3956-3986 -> 4.4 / 3.29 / 3.28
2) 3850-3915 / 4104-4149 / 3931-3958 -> 1.4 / 3.17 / 2.94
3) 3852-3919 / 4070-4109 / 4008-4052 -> -3.3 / 3.17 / 3.03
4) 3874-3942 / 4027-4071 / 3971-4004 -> 1.6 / 3.02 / 3.23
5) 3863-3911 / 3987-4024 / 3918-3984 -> 6.1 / 3.15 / 3.26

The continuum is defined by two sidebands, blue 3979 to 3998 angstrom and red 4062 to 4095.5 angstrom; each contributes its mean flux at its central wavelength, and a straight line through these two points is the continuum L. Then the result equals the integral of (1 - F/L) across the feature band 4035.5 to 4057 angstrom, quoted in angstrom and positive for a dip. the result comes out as -1.4 angstrom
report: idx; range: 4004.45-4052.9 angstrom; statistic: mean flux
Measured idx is 3.29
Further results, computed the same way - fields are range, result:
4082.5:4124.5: 2.93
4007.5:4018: 3.25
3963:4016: 3.01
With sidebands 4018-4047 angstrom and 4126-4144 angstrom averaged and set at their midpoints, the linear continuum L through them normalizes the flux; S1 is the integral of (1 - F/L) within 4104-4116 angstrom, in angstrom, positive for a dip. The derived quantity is 1.54 angstrom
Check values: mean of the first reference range 3.3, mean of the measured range 2.71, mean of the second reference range 3.05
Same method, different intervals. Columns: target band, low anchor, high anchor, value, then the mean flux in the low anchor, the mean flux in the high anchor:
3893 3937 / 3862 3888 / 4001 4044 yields 2.7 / 3.17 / 3.29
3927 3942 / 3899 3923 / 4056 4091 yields 1.9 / 3.2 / 3.14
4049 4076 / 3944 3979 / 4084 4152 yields -2.4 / 2.88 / 2.97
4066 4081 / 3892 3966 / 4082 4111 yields -1.4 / 3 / 2.95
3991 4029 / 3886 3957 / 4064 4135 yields -3.0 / 3.06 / 3.02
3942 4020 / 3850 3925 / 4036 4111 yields 2.4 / 3.17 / 3.12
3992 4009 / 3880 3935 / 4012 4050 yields -0.1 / 3.02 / 3.3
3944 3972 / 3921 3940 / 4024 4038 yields -0.2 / 2.86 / 3.3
